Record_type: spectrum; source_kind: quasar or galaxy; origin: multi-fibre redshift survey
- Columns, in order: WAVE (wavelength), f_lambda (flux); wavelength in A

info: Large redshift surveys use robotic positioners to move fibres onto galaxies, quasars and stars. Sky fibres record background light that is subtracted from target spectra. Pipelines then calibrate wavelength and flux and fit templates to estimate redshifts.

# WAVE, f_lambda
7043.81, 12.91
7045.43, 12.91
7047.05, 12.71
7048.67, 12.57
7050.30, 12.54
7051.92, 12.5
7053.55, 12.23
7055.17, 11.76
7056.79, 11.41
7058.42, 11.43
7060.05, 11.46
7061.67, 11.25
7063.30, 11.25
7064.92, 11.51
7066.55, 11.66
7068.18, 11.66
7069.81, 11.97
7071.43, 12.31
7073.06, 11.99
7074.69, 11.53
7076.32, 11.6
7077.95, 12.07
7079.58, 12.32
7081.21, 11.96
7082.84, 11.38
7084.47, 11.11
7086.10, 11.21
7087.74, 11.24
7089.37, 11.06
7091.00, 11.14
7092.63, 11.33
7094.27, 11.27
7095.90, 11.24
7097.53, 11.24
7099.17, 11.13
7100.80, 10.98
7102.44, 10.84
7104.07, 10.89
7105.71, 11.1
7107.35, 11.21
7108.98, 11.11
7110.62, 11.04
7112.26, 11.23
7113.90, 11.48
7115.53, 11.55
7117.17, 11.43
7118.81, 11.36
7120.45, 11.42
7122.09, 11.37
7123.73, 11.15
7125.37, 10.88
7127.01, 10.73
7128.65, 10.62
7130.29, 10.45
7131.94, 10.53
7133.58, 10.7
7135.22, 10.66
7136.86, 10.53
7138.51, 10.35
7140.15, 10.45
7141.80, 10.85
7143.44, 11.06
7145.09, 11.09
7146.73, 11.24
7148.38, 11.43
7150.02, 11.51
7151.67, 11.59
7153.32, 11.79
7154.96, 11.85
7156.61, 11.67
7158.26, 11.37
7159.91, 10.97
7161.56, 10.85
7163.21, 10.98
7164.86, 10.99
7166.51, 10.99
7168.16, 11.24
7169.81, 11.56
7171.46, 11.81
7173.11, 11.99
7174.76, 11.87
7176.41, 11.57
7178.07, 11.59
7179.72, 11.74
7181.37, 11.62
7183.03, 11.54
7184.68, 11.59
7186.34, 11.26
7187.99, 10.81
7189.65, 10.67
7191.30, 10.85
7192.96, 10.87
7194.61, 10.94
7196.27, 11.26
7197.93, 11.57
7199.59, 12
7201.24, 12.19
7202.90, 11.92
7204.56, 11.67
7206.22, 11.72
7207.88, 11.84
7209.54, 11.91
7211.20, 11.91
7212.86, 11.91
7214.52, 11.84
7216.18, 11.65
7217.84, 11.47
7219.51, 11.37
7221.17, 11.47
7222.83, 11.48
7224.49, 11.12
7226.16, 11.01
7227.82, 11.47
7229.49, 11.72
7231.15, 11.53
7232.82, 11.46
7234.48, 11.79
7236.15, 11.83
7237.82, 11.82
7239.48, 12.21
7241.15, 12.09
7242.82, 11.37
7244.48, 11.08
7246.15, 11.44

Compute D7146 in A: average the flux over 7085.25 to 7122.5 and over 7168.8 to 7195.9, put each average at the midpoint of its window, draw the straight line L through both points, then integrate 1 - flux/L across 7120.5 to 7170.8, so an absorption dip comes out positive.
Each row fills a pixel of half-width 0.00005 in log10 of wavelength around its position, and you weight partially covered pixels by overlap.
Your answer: 1.1 A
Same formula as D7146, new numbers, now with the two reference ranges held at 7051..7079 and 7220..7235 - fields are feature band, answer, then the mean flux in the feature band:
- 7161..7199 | 0.7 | 11.3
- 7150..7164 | 0.2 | 11.4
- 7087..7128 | 1.7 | 11.2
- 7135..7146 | 0.8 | 10.7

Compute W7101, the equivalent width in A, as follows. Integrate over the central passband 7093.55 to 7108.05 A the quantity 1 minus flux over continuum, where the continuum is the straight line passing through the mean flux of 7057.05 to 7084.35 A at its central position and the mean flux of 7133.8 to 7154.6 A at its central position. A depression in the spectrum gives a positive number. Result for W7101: 0.4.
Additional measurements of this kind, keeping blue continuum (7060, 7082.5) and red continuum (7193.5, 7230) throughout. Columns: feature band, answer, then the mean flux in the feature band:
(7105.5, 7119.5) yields 0.5 A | 11.3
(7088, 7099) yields 0.5 A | 11.2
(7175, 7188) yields 0.1 A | 11.5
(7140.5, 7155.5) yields 0.4 A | 11.3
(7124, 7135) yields 1.0 A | 10.7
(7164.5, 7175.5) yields 0.1 A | 11.5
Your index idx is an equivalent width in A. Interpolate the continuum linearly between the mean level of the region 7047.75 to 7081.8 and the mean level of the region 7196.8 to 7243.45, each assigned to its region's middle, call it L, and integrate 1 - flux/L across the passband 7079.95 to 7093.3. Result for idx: 0.6 A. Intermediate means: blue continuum 11.9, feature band 11.3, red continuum 11.7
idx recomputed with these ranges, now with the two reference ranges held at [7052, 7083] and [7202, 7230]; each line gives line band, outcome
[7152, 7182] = 0.48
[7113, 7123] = 0.23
